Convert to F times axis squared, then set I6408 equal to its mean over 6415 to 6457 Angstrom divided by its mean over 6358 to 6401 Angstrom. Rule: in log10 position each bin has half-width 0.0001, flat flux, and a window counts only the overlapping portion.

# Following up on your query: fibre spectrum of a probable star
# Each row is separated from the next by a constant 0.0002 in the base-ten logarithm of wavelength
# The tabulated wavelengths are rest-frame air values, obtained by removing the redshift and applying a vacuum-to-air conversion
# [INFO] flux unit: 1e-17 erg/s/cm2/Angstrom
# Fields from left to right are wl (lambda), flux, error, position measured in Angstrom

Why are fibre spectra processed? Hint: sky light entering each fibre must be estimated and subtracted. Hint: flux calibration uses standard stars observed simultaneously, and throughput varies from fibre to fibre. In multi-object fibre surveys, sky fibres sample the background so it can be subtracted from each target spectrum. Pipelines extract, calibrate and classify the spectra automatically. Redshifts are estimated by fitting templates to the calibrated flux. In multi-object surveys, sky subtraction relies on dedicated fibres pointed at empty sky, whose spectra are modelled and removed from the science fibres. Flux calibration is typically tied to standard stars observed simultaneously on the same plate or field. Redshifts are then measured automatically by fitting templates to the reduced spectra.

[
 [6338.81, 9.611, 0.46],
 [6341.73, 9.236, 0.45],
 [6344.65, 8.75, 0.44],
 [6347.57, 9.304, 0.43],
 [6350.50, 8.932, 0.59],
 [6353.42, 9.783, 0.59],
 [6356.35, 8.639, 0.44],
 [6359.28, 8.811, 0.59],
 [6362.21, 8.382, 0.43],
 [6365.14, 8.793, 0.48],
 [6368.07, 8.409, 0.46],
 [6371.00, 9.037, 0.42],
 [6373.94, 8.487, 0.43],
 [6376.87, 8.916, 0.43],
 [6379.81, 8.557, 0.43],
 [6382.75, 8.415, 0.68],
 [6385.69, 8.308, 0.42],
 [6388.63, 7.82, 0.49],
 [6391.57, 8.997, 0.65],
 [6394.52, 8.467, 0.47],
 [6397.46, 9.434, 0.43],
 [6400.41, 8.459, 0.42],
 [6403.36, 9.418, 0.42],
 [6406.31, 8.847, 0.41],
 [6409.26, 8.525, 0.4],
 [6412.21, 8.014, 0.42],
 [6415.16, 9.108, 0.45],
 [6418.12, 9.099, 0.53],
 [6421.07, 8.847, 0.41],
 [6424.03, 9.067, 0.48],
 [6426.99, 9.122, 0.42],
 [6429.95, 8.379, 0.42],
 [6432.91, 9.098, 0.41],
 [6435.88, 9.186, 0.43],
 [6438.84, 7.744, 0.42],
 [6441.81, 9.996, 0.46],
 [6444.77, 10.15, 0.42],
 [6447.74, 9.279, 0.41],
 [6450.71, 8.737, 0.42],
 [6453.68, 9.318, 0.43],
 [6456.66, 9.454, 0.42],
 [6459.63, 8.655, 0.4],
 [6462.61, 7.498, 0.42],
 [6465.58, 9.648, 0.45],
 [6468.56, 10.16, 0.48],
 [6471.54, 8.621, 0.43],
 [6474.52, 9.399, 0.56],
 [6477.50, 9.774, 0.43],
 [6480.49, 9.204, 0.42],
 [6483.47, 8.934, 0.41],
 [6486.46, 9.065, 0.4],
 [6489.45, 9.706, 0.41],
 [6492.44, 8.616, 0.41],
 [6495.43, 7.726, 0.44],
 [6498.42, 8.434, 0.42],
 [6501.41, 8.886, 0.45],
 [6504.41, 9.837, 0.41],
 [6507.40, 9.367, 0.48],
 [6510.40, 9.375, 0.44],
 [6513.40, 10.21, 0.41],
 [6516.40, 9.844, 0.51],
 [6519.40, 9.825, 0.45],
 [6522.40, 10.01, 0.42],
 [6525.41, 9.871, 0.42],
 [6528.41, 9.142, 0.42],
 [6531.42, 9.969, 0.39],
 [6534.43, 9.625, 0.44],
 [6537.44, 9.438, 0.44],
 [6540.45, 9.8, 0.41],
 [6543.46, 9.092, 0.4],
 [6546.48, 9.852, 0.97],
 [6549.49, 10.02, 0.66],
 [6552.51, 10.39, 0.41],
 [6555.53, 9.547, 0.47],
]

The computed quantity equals 1.07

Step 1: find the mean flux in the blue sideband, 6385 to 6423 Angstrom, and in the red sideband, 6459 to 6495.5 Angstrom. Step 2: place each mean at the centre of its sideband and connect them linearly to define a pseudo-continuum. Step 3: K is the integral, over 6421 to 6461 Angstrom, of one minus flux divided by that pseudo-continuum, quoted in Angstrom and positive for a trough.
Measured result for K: -0.8 Angstrom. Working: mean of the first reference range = 8.73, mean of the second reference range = 9.06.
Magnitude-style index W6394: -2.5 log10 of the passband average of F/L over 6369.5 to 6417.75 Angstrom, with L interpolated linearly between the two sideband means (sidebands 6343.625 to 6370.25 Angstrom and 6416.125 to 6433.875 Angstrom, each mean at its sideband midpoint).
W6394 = 0.03 mag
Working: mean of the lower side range 8.87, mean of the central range 8.69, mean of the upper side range 8.94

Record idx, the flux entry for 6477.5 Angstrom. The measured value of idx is 9.774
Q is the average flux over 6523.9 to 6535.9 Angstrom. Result 9.65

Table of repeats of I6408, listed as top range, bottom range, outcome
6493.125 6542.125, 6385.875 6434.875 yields 1.11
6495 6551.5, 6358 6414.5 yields 1.15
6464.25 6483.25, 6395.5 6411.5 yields 1.09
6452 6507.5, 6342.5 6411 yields 1.07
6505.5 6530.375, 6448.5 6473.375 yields 1.10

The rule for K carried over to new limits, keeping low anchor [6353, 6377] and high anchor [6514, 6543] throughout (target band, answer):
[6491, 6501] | 1.3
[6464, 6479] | -0.2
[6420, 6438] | 0.4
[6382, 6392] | 0.6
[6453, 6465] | 0.7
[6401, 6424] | 0.5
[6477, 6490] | 0.2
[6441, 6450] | -0.5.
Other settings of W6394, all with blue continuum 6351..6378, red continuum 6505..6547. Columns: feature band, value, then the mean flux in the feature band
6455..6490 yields 0.026 mag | 9.16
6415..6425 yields 0.011 mag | 9.02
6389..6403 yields 0.021 mag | 8.8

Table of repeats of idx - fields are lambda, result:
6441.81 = 9.996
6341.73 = 9.236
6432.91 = 9.098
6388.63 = 7.82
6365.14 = 8.793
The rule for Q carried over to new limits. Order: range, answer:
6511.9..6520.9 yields 9.96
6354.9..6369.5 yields 8.61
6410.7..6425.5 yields 8.83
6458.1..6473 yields 8.92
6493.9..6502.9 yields 8.35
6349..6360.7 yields 9.04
